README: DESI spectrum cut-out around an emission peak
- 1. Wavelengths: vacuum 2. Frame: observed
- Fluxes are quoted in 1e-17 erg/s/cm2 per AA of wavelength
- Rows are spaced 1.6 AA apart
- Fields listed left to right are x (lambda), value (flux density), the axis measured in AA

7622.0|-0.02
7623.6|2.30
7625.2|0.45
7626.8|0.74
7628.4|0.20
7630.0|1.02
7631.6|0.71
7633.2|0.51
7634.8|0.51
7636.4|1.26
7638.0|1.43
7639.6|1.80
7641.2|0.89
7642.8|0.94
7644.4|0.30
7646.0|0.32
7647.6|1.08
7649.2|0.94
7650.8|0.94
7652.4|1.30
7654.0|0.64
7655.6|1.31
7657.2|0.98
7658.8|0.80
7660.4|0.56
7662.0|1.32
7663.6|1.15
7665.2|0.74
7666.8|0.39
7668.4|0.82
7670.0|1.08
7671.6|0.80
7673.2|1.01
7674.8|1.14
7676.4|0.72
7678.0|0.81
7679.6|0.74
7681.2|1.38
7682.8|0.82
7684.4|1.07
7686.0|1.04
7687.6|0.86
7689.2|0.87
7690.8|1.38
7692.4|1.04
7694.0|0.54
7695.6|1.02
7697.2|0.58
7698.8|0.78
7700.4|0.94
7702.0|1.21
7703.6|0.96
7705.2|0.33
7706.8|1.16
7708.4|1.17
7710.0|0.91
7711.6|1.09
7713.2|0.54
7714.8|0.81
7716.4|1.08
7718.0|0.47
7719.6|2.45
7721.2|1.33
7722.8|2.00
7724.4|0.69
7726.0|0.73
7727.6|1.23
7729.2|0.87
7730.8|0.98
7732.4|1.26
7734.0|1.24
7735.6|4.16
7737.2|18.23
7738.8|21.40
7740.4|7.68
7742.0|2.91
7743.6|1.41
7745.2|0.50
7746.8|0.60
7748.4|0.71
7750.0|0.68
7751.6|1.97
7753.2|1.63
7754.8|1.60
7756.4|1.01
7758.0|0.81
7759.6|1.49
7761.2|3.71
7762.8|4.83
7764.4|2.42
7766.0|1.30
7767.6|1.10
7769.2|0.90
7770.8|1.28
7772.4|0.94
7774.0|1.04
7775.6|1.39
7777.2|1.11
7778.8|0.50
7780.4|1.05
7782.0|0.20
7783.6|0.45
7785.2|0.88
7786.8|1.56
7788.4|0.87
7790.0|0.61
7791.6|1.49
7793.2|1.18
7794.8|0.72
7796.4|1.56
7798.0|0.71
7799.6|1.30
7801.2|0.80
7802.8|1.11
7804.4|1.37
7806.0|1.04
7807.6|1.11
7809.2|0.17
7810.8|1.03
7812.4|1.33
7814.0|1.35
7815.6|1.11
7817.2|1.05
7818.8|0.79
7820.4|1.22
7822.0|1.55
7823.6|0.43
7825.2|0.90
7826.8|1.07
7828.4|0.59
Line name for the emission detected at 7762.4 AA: [N II]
